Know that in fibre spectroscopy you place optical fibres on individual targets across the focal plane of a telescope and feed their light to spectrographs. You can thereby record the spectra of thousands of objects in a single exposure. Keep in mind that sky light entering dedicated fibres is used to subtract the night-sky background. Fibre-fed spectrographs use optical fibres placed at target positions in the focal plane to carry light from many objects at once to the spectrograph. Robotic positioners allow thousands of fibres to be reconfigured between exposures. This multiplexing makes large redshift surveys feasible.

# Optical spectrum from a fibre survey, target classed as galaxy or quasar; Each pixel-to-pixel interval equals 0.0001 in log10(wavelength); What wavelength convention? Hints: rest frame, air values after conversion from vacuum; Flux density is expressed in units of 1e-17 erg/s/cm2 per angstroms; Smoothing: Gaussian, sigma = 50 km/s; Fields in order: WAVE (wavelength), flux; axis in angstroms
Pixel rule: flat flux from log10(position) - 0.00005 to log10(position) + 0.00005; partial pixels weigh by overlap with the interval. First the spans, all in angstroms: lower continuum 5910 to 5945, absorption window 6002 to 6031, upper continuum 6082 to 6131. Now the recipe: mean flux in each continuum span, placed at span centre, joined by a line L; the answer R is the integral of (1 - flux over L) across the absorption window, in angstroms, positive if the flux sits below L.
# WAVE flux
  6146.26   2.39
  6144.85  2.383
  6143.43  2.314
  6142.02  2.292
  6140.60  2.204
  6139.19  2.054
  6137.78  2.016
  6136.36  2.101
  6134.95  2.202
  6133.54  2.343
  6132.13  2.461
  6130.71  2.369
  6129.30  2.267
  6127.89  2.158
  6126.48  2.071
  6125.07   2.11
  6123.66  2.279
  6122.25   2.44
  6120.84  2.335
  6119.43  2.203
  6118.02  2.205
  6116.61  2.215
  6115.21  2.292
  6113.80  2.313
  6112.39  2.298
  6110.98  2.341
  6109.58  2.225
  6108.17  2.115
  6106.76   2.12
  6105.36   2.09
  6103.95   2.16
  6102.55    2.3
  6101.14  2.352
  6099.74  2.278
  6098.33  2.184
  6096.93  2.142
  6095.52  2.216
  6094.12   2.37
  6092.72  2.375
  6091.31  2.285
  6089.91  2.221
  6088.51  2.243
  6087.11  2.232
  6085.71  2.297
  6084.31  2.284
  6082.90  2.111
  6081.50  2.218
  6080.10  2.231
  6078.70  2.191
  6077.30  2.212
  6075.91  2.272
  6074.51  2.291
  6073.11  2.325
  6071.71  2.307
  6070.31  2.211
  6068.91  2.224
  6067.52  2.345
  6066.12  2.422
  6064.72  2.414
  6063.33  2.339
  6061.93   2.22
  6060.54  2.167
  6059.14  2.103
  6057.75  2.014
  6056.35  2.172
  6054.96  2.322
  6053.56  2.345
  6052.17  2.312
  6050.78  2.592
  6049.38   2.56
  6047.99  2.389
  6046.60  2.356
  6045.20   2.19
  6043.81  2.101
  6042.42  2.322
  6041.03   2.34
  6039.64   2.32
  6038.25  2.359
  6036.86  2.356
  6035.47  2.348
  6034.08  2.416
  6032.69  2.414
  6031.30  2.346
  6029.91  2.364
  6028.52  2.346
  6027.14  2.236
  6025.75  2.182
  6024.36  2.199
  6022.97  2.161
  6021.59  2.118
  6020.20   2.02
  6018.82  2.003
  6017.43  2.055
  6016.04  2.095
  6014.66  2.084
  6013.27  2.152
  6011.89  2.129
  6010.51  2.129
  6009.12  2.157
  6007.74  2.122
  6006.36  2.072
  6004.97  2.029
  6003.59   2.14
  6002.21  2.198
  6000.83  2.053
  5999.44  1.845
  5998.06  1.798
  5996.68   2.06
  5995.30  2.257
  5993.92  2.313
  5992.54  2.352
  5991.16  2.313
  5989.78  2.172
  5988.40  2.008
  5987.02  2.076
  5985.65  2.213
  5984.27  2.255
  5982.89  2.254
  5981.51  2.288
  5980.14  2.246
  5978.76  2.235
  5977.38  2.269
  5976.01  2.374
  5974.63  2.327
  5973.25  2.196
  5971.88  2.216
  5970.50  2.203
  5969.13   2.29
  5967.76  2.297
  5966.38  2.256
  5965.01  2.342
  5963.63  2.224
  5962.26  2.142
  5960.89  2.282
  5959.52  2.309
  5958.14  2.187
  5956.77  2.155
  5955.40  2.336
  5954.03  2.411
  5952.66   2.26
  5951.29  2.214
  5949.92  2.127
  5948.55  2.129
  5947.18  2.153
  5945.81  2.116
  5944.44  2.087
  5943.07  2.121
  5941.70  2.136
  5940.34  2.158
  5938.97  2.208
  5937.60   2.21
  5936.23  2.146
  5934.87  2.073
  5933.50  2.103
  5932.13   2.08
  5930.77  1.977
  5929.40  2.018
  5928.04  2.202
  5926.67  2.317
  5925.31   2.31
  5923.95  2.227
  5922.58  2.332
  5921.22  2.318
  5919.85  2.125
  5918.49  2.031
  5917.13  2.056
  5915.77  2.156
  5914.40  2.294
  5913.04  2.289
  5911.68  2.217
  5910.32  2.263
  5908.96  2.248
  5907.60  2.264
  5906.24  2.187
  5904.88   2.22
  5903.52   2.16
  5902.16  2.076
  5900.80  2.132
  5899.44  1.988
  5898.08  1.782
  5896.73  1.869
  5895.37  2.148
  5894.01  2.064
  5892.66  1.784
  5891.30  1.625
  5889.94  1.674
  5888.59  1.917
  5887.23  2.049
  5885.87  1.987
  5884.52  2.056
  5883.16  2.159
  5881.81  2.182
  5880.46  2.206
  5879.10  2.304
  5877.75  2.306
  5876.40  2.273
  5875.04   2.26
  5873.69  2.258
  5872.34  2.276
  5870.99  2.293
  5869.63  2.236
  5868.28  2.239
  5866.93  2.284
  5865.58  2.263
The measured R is 0.8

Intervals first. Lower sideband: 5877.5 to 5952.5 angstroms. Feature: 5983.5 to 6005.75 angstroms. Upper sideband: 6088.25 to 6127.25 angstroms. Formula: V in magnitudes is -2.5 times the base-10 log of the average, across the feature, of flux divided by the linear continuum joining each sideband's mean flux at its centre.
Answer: 0.02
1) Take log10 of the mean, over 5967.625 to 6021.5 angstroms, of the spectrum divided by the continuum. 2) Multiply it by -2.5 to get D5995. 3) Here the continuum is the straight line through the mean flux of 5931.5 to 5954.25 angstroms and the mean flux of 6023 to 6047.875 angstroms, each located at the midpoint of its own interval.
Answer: 0.038 mag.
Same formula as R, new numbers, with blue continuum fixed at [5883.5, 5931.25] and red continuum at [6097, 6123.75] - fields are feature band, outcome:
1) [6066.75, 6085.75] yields -0.2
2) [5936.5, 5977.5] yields -1.7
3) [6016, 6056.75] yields -1.7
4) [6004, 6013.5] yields 0.3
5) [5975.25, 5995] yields -0.8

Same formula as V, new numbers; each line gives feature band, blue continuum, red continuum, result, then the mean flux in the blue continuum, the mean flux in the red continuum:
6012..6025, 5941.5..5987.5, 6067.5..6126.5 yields 0.07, 2.23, 2.25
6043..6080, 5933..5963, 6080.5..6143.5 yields -0.03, 2.19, 2.24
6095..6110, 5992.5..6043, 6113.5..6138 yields 0.02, 2.18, 2.25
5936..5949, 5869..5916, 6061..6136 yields 0.00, 2.12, 2.26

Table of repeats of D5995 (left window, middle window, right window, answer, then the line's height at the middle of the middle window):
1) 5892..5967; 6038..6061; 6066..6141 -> -0.036 mag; 2.22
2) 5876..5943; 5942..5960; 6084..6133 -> -0.024 mag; 2.15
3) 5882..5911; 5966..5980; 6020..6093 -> -0.056 mag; 2.15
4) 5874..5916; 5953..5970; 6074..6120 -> -0.060 mag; 2.15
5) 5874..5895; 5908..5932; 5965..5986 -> -0.029 mag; 2.14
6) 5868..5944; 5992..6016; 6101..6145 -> 0.036 mag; 2.18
